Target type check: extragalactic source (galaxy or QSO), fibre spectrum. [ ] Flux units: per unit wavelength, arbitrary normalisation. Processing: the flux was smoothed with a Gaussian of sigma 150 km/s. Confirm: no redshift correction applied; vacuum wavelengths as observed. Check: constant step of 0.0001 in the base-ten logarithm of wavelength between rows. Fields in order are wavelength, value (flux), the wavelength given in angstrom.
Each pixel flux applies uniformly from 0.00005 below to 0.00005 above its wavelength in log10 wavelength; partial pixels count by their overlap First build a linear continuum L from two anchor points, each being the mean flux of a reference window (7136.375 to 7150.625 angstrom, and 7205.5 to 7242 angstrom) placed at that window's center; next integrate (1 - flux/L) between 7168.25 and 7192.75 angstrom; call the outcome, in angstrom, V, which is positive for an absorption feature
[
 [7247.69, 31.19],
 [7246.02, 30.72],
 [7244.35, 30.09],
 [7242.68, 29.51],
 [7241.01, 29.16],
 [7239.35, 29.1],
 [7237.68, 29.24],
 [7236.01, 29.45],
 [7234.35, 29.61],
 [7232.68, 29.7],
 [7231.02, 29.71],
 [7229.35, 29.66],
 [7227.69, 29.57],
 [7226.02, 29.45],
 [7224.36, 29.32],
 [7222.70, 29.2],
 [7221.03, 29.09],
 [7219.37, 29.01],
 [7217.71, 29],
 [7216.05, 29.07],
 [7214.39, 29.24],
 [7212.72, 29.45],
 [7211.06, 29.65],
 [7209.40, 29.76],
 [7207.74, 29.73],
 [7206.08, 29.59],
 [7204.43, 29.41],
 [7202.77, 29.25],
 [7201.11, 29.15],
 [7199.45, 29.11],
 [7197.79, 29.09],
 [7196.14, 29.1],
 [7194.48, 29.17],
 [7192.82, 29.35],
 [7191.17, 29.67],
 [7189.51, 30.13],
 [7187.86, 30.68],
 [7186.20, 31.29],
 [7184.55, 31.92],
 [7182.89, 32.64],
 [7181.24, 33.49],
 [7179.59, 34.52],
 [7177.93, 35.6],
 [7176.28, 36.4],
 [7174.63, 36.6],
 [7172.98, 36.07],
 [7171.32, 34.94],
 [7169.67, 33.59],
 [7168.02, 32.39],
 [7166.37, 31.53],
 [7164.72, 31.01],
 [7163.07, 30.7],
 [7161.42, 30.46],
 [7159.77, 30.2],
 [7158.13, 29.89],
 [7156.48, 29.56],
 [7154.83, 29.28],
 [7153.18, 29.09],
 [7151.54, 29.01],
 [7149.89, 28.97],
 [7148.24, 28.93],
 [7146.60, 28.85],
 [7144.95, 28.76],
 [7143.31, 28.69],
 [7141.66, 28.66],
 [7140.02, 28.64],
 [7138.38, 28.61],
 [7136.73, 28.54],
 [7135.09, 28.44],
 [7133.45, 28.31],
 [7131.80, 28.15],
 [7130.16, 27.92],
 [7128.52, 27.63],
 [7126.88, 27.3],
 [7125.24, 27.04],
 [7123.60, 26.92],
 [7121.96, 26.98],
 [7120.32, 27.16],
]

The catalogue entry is -3.5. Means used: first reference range 28.7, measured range 33.2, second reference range 29.4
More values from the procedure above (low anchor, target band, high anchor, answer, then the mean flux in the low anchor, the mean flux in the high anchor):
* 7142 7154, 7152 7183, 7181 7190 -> -2.18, 28.9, 31.6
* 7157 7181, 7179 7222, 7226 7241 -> 1.80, 33.1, 29.5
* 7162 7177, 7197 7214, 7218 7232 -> 0.79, 33.6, 29.4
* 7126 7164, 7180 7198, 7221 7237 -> -0.94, 28.9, 29.5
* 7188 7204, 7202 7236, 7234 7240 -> -0.08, 29.4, 29.3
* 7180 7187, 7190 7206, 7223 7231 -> 1.12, 32.5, 29.5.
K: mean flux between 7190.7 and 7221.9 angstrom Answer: 29.3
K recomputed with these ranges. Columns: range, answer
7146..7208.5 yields 31.1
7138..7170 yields 29.8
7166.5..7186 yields 34.2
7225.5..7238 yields 29.6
